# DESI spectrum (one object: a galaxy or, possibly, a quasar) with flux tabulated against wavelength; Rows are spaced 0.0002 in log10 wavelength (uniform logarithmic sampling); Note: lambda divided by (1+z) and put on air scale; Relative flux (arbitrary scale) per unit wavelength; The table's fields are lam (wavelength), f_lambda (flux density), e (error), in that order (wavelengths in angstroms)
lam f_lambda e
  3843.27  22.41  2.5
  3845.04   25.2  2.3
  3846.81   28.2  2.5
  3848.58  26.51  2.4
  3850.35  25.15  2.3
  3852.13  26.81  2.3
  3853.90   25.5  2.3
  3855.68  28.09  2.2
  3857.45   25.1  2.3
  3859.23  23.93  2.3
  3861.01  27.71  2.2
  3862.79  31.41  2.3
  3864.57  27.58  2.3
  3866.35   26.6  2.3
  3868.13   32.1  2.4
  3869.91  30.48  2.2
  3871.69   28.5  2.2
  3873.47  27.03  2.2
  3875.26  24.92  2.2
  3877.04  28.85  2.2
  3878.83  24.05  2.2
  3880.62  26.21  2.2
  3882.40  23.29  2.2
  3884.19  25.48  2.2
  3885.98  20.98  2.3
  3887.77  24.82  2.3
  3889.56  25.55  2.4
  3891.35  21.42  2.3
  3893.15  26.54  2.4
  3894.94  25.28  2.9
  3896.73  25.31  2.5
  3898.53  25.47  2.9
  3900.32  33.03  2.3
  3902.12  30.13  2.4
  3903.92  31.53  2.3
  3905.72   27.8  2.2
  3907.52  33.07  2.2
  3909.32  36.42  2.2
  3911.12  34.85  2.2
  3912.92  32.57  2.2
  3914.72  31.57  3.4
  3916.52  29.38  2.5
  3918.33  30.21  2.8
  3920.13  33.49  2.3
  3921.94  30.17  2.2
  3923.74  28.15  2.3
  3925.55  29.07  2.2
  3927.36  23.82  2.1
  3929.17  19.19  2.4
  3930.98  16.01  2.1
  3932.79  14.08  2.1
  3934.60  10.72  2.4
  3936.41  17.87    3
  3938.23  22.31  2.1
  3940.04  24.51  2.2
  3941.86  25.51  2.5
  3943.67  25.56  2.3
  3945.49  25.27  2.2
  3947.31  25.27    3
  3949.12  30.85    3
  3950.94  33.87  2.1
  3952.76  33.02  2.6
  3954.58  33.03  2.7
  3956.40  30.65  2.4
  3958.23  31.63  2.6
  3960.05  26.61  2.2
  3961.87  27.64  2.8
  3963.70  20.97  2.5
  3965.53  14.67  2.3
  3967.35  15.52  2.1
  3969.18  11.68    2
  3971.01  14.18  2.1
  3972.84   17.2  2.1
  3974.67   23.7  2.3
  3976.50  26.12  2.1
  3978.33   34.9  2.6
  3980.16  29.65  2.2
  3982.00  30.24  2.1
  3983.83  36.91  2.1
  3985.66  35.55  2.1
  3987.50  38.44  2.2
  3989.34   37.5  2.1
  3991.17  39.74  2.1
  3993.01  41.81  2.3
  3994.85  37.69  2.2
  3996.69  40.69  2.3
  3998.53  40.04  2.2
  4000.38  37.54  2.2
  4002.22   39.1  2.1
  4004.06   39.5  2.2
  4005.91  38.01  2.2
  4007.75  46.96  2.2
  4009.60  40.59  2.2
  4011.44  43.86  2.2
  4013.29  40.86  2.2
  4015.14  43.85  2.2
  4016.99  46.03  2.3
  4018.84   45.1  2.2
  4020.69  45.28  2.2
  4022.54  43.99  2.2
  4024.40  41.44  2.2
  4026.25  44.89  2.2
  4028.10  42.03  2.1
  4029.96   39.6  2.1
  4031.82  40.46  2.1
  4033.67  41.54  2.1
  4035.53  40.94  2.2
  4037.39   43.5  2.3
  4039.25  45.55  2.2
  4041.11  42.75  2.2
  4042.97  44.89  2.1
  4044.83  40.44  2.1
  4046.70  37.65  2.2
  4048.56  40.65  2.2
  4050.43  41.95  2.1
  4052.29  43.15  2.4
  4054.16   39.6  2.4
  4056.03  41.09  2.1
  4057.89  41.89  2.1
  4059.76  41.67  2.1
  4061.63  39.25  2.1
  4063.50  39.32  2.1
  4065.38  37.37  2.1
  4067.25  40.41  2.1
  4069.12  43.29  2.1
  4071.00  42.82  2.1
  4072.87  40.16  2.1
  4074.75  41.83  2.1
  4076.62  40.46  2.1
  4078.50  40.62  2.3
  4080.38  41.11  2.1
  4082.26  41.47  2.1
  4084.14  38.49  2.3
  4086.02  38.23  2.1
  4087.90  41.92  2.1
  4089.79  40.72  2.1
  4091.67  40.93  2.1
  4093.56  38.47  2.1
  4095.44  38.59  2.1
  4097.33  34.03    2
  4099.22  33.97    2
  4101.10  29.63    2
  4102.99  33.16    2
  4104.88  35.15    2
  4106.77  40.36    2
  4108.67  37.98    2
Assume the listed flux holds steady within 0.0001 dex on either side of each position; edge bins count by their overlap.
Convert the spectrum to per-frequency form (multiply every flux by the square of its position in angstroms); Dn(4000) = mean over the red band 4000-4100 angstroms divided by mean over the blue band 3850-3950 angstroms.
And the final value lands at 1.7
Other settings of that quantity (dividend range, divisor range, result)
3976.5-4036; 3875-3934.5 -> 1.57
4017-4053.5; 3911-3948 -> 1.79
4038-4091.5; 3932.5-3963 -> 1.67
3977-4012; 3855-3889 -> 1.52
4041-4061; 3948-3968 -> 1.59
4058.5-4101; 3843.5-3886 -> 1.65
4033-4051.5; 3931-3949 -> 2.06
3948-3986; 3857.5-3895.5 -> 1.05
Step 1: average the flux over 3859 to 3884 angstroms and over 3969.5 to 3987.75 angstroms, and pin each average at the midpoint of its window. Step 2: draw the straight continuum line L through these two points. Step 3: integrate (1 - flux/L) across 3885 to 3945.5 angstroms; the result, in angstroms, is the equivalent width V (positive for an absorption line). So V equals 2.87 angstroms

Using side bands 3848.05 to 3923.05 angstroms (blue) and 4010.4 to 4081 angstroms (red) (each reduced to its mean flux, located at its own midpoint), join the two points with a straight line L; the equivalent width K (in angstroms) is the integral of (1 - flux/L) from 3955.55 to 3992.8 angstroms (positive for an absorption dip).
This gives 8.7 angstroms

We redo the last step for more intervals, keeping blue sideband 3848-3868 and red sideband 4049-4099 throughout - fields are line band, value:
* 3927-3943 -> 6.3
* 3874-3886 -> 1.3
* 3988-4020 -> -4.6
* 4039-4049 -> -0.9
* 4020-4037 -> -2.2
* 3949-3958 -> 0.1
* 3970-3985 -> 3.4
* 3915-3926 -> 0.2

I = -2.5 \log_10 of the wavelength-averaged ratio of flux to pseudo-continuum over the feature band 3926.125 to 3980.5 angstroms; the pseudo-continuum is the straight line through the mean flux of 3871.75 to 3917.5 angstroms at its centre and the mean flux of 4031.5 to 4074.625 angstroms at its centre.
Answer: 0.36 mag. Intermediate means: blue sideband 27.8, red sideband 41.3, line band 23.5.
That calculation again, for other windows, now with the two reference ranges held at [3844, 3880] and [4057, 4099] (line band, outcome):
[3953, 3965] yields 0.17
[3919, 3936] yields 0.34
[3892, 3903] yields 0.07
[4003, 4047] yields -0.16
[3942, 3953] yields 0.13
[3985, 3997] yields -0.12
